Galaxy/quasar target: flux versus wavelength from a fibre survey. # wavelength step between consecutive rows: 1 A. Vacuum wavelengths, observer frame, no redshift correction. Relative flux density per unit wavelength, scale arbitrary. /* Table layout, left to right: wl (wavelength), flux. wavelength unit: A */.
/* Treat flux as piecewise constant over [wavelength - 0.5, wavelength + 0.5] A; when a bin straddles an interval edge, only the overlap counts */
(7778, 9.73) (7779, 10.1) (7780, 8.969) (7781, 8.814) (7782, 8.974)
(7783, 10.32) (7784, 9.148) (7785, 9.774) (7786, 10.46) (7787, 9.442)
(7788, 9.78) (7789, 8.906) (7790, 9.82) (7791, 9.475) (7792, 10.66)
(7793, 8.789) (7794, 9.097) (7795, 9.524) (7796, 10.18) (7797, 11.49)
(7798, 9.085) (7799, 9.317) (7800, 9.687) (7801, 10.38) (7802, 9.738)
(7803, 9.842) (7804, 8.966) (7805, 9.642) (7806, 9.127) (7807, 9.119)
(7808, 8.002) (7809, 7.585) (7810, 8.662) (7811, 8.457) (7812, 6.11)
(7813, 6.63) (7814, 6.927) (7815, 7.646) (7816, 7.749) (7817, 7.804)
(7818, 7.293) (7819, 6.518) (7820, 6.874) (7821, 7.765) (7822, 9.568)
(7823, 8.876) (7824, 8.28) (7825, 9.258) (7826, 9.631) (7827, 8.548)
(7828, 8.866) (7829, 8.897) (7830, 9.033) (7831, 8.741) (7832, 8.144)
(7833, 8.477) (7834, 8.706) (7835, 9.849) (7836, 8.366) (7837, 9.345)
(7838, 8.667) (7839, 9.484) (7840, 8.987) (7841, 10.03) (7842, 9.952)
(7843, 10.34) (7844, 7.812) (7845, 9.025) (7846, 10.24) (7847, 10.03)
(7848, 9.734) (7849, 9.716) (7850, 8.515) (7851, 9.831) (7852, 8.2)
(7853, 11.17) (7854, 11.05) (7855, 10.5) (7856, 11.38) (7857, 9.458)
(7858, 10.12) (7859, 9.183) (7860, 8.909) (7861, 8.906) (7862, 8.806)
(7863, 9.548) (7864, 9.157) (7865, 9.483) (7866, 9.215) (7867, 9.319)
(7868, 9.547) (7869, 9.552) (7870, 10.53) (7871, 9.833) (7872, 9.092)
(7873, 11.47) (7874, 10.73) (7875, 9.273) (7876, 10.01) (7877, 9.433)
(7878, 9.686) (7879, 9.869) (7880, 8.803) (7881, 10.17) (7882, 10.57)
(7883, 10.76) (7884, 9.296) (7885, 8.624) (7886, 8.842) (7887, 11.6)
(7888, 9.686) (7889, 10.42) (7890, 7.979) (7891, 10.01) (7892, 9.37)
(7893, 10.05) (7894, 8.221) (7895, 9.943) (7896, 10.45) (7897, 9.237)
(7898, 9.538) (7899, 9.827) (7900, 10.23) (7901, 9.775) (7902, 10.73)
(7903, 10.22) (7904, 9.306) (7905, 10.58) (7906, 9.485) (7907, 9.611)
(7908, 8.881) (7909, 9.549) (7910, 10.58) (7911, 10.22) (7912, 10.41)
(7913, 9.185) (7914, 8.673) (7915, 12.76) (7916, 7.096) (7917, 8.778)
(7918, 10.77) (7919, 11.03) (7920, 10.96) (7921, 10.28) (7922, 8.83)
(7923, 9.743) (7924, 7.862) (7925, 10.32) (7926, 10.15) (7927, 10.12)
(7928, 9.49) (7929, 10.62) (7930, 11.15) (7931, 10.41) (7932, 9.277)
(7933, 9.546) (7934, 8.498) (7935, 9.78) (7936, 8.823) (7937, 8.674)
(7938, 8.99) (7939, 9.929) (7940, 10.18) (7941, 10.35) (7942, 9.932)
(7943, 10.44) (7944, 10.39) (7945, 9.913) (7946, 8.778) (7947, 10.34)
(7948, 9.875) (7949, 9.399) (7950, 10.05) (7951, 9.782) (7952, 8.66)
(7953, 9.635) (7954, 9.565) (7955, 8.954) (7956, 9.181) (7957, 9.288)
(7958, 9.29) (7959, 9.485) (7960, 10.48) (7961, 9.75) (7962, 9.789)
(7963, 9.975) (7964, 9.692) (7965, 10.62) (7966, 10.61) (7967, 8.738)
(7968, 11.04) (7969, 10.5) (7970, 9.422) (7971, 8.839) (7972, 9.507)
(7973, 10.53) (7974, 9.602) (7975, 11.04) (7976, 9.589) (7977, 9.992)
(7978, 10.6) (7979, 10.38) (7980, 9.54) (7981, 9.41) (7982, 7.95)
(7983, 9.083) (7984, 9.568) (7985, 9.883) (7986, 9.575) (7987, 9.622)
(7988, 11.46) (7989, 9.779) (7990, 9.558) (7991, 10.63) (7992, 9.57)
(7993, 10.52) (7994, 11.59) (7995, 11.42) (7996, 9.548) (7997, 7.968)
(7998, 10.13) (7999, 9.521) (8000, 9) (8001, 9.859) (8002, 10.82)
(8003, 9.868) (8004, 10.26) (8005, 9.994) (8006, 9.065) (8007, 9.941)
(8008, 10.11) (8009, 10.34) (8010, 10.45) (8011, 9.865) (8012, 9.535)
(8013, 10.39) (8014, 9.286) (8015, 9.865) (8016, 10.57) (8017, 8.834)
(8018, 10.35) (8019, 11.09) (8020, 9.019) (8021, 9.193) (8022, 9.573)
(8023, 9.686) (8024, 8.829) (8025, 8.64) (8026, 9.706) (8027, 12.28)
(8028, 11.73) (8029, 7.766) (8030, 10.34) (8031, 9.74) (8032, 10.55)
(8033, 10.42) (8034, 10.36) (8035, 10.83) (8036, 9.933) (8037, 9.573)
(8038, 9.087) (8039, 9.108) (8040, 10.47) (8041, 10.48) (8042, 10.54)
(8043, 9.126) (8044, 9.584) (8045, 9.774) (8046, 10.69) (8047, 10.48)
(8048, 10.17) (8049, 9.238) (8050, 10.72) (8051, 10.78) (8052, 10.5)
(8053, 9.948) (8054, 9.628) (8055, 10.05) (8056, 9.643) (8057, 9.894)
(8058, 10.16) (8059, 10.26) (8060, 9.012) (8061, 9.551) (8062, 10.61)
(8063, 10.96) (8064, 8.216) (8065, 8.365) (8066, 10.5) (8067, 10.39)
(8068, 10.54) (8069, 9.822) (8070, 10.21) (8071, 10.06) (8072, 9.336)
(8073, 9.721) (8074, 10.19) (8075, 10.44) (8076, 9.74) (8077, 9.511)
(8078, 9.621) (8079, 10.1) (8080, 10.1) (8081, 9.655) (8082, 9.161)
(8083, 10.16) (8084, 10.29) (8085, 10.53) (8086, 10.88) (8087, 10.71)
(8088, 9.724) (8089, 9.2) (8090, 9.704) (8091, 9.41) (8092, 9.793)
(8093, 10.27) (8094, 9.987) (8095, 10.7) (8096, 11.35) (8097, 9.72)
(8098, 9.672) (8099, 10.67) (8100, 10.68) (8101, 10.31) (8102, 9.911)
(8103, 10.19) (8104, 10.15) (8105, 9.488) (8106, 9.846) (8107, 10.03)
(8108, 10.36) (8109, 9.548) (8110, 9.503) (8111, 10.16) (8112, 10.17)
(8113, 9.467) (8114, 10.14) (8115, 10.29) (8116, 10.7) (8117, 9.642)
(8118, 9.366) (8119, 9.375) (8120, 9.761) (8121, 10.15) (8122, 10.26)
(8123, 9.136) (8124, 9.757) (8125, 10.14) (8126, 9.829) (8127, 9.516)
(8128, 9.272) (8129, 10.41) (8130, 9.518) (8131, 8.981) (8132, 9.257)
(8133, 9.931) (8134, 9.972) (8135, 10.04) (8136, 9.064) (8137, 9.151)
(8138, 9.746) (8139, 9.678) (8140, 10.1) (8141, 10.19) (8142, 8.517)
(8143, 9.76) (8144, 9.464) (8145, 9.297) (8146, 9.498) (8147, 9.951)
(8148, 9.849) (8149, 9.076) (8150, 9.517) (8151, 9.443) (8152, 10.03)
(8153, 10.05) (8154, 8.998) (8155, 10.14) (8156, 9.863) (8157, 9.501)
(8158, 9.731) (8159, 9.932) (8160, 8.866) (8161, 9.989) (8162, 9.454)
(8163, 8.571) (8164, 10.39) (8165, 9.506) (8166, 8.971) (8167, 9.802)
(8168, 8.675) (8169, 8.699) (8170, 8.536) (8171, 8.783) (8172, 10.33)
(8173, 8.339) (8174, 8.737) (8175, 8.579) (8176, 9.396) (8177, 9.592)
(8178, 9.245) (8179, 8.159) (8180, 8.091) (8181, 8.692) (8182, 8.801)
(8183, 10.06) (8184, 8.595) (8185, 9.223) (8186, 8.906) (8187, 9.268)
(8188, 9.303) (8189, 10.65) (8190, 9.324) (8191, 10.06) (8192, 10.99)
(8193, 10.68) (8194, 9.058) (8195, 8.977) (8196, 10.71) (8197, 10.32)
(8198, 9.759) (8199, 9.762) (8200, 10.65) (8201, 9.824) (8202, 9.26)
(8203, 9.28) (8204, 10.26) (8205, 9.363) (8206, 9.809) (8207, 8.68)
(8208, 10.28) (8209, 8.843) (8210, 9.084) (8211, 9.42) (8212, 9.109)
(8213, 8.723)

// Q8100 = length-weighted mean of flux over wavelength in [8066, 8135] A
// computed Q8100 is 9.95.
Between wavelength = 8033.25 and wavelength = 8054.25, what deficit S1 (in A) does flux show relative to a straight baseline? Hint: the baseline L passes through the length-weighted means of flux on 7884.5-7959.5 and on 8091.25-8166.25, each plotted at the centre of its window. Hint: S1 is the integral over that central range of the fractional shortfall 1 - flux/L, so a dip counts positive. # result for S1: -0.7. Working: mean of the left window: 9.71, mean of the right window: 9.78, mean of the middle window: 10.1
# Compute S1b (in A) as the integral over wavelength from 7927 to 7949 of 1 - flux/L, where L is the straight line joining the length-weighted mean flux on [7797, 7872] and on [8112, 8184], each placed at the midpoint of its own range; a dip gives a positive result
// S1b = -1.4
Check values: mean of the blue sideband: 9.04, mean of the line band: 9.78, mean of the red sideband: 9.49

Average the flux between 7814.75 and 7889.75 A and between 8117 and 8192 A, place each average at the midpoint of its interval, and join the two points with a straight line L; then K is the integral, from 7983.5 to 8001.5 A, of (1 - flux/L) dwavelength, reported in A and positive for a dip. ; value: -1.10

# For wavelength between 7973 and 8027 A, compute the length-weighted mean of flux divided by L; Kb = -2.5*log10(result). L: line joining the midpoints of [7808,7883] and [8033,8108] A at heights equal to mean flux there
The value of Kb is -0.02 mag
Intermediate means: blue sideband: 9.11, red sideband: 10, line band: 9.87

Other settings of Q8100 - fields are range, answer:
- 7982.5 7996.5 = 10.1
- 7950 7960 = 9.41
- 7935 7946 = 9.72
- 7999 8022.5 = 9.87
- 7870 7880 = 9.91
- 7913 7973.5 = 9.75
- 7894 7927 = 9.82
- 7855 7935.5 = 9.76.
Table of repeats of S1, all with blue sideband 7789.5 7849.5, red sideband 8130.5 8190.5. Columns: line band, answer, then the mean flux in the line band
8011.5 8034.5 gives -1.8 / 9.9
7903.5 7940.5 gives -2.8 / 9.74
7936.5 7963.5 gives -1.7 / 9.67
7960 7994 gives -3.0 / 9.92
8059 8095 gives -2.6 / 9.92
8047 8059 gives -1.1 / 10.1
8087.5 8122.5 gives -2.6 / 9.99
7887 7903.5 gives -1.4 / 9.79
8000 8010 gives -0.9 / 10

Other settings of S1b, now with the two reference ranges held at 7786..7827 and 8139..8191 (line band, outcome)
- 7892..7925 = -2.99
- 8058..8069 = -0.78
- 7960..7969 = -1.02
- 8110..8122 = -0.84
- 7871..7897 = -2.44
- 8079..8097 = -1.66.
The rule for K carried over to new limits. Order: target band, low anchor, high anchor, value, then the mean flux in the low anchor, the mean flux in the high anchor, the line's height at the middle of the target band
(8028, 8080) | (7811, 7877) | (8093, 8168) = -2.0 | 9.09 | 9.77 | 9.59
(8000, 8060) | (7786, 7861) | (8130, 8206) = -4.2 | 9.08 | 9.49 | 9.32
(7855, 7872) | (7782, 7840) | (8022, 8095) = -0.9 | 8.89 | 9.96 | 9.12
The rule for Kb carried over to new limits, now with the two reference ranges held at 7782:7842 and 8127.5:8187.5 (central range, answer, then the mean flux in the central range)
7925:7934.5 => -0.10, 9.94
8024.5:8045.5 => -0.09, 10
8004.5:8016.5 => -0.09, 9.95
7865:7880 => -0.09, 9.78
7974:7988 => -0.07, 9.77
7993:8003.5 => -0.10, 10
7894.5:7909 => -0.09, 9.83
